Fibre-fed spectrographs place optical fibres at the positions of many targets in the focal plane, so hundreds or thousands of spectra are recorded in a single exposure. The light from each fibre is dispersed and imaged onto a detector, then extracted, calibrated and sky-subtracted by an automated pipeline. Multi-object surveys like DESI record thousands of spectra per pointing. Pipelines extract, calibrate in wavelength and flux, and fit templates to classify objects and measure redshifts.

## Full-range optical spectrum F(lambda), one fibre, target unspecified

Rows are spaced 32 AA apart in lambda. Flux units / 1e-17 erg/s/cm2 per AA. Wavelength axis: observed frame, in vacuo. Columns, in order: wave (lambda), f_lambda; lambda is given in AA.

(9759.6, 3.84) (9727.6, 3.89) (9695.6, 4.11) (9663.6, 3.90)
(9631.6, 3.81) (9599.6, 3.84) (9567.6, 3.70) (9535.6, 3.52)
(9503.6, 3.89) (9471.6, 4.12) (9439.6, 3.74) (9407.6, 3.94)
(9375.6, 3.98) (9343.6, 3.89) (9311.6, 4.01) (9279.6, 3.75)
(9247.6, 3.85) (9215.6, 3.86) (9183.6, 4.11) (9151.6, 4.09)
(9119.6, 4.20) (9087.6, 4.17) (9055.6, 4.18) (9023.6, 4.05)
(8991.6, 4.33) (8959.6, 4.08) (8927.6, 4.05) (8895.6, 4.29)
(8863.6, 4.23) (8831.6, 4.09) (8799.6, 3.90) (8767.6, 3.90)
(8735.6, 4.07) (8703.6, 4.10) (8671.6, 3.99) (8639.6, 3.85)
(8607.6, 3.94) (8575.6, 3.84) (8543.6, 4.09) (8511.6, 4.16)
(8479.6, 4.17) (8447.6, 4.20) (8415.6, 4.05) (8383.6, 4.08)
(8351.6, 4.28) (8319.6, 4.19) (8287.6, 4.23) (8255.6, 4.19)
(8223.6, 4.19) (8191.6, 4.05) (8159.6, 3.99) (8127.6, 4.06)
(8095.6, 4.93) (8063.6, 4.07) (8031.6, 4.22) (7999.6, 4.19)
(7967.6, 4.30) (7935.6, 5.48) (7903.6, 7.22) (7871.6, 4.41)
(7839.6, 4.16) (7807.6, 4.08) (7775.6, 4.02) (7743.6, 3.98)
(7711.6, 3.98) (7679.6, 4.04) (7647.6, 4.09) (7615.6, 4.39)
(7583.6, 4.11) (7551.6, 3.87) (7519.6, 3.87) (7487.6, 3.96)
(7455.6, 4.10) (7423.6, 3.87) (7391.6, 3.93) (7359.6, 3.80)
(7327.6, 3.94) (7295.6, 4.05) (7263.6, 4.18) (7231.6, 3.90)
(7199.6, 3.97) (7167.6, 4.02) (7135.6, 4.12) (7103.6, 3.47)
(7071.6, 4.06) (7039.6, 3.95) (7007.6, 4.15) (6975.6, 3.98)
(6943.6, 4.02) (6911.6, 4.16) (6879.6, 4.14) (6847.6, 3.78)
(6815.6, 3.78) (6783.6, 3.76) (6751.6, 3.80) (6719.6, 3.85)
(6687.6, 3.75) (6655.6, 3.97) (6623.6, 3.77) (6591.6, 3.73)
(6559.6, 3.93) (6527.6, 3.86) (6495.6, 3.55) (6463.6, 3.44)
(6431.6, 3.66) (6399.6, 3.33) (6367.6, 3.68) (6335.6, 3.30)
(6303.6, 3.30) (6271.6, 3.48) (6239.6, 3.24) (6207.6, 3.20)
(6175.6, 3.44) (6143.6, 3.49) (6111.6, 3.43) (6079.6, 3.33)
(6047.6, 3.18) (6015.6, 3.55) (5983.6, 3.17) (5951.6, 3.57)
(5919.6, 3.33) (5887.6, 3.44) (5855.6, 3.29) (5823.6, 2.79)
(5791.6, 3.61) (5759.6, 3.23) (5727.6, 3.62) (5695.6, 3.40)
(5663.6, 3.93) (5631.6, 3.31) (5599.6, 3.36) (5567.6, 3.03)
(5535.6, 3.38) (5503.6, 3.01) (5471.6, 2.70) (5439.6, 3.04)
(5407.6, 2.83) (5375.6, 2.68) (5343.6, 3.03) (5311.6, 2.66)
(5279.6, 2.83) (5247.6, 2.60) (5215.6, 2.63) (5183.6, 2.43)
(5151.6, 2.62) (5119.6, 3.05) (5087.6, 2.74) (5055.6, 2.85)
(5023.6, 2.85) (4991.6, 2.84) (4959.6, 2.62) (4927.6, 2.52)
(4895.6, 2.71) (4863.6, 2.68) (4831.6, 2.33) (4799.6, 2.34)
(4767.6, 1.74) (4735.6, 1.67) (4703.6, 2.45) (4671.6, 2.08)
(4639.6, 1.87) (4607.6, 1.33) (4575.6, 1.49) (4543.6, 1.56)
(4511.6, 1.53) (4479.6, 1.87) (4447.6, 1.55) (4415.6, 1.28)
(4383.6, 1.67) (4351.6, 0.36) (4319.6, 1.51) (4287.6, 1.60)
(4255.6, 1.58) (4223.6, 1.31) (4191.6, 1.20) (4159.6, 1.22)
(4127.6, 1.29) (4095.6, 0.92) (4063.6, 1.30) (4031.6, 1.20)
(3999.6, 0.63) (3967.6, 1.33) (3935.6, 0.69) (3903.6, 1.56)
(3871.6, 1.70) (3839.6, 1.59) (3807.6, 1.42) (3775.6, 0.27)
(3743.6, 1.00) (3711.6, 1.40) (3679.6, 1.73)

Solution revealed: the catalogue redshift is 0.20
